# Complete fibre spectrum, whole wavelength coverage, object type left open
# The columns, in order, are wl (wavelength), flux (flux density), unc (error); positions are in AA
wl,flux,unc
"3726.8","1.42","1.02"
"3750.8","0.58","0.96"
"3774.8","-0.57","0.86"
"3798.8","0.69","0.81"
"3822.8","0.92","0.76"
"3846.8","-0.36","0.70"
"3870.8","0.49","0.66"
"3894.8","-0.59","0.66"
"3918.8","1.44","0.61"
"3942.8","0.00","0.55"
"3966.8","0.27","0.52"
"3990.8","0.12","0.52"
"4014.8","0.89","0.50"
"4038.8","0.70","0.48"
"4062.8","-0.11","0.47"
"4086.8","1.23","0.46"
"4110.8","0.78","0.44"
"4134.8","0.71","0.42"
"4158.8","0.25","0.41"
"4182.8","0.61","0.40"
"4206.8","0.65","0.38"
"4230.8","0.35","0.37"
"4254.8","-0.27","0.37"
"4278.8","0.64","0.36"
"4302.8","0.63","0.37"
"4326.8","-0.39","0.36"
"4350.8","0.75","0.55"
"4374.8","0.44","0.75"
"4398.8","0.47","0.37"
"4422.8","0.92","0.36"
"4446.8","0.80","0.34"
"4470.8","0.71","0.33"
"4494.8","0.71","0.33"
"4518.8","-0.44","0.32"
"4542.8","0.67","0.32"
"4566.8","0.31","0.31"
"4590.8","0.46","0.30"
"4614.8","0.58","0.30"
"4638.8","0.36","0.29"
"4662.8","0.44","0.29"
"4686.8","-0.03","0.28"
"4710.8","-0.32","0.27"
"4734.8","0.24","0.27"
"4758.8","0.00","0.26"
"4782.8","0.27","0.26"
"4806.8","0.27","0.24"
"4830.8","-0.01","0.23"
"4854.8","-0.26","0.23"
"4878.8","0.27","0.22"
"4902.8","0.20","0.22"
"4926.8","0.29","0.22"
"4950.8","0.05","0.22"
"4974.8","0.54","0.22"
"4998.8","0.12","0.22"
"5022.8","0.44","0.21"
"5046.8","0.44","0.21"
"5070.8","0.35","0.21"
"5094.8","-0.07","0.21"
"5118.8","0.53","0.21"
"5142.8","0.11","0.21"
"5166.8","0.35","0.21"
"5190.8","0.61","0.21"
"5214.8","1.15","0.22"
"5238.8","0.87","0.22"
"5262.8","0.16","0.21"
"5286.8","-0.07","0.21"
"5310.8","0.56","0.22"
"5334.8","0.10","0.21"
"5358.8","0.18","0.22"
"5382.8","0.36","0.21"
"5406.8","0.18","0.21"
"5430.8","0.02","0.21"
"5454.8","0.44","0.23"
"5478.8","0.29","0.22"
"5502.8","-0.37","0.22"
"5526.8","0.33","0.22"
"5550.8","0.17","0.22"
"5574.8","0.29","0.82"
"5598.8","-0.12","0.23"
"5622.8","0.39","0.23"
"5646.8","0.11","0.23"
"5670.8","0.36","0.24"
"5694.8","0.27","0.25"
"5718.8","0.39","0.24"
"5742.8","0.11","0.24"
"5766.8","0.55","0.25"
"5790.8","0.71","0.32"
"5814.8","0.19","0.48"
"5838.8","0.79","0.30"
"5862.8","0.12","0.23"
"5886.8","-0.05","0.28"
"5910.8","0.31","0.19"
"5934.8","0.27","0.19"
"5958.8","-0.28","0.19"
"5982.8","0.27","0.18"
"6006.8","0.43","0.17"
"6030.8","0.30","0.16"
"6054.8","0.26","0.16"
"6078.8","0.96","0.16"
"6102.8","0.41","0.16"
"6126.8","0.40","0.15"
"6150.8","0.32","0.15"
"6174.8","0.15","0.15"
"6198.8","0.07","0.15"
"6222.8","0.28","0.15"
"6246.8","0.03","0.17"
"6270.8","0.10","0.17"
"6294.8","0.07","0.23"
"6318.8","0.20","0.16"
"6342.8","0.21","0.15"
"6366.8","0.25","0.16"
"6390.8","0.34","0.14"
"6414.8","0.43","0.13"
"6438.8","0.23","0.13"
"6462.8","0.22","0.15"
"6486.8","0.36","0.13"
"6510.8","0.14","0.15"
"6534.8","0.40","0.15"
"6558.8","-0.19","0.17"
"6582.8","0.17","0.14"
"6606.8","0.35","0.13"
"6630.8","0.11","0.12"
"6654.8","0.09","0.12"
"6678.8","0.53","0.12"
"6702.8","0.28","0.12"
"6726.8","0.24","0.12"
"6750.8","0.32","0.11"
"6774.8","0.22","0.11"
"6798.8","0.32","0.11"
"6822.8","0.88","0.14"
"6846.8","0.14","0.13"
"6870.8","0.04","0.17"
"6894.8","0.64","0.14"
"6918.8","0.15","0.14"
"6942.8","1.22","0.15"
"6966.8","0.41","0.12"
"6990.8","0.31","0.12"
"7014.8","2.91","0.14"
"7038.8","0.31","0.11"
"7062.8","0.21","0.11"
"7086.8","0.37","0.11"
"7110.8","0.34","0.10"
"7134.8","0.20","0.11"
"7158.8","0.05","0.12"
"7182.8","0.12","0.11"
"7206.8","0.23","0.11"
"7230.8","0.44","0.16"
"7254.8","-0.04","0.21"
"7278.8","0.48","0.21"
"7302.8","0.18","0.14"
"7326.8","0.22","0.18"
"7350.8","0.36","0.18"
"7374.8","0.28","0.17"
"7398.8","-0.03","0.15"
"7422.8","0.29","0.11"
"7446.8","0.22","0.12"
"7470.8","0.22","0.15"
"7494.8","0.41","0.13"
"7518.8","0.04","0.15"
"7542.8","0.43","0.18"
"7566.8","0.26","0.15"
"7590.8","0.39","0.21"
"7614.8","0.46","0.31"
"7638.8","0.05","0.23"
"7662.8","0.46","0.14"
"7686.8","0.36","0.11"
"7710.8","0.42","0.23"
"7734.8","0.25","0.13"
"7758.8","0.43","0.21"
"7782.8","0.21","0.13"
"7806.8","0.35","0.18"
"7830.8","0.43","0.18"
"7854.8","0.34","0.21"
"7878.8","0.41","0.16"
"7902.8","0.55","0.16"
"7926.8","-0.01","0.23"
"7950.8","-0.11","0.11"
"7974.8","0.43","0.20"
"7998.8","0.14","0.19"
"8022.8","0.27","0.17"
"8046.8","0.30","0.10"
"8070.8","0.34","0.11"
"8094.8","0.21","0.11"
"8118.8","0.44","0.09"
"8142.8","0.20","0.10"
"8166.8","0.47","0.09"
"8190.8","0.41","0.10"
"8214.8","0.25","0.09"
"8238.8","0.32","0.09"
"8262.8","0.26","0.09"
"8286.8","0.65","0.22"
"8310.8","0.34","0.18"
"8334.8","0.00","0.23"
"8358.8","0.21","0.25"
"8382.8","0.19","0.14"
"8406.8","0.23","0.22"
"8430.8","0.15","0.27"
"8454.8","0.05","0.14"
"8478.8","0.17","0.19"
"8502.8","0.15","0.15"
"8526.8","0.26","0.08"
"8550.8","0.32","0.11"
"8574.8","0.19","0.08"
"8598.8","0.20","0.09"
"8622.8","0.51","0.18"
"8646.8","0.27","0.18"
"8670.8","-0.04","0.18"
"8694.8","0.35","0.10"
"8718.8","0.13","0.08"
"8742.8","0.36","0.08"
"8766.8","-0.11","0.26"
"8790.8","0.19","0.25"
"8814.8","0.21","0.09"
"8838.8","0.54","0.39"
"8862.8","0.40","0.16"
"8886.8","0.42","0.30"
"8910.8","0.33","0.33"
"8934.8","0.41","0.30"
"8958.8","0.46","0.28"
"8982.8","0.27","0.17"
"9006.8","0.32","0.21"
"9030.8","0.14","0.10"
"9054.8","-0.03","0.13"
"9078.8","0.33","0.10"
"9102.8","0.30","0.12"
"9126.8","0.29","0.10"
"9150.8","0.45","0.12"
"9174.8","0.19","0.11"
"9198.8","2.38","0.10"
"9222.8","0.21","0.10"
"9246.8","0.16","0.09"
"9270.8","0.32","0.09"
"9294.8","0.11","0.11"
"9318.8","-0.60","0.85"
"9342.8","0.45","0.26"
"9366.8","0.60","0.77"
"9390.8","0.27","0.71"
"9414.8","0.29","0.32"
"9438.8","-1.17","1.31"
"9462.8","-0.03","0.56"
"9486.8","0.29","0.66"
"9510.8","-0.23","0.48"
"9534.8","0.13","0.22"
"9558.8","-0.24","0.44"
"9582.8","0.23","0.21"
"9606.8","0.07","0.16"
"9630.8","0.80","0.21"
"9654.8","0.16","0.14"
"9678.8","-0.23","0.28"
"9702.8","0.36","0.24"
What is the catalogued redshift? 0.40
